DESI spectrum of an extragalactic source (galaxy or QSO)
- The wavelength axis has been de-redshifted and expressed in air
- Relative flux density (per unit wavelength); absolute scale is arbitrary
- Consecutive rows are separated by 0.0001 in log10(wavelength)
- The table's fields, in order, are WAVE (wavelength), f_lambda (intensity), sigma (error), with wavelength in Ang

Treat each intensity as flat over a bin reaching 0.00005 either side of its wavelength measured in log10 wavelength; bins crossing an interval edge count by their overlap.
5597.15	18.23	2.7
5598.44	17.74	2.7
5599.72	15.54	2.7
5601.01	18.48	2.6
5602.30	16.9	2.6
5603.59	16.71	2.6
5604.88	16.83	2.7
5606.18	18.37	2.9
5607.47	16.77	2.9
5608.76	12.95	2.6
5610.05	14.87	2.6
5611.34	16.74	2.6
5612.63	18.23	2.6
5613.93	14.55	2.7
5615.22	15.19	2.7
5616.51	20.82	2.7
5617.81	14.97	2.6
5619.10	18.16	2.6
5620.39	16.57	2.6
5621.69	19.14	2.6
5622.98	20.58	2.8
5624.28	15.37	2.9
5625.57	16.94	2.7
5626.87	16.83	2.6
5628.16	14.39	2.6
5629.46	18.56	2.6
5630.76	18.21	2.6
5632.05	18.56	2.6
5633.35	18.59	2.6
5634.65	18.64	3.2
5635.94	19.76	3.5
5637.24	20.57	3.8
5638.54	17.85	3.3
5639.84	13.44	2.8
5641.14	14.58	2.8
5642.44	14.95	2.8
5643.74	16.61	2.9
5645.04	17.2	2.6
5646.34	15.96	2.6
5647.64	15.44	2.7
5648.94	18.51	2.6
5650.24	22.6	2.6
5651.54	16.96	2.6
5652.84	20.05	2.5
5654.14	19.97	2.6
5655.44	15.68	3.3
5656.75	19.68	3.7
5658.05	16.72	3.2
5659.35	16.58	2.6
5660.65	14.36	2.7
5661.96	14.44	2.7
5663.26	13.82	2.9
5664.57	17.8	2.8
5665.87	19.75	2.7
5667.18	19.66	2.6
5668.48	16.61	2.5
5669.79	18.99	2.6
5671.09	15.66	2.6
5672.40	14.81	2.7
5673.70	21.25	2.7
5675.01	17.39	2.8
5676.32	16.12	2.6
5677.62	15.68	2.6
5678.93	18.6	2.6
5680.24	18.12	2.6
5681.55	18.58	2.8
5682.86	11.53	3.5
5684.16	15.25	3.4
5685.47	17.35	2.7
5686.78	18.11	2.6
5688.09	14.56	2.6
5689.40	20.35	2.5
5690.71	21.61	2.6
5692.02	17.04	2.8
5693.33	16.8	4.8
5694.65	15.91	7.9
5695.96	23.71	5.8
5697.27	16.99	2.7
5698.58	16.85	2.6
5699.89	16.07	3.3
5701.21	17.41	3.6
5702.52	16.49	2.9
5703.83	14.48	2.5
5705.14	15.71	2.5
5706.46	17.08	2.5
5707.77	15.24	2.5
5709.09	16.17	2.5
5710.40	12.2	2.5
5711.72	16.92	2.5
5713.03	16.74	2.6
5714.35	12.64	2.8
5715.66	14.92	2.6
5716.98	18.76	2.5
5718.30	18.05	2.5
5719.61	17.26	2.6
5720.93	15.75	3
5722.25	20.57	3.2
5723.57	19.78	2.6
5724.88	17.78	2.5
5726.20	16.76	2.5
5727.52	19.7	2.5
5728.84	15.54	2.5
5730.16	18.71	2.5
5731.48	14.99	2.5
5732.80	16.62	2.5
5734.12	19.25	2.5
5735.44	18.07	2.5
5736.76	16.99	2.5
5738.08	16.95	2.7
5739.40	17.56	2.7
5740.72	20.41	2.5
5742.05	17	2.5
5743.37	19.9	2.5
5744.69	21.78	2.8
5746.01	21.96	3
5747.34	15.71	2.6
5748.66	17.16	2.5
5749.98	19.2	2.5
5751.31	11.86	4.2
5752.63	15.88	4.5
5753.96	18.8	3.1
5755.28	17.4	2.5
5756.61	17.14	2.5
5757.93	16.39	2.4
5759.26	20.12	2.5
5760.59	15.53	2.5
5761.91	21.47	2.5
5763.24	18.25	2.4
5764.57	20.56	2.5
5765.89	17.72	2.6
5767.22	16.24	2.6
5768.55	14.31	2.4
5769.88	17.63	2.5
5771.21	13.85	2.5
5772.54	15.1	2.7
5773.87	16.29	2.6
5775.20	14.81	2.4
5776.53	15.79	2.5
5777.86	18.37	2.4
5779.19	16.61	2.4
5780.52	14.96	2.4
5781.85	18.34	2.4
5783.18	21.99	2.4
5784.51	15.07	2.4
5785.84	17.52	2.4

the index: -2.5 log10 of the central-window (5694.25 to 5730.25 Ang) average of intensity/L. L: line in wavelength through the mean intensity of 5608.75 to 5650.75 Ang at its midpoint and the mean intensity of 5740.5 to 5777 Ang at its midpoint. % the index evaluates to 0.03 mag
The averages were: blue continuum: 17.2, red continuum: 17.4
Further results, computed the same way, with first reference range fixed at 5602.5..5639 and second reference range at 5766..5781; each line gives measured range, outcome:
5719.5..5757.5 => -0.10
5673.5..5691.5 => -0.04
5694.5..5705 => -0.04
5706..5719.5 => 0.04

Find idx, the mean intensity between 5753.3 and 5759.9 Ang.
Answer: 18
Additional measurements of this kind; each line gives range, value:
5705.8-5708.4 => 16.2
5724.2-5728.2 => 18.1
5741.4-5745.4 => 19.6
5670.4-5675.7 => 17.3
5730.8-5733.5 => 15.9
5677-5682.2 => 17.7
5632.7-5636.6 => 19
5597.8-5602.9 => 17.2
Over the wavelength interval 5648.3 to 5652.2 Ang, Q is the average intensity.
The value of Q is 19.4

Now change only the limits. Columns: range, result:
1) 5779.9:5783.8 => 18.4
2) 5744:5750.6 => 19.2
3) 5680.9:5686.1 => 15.7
